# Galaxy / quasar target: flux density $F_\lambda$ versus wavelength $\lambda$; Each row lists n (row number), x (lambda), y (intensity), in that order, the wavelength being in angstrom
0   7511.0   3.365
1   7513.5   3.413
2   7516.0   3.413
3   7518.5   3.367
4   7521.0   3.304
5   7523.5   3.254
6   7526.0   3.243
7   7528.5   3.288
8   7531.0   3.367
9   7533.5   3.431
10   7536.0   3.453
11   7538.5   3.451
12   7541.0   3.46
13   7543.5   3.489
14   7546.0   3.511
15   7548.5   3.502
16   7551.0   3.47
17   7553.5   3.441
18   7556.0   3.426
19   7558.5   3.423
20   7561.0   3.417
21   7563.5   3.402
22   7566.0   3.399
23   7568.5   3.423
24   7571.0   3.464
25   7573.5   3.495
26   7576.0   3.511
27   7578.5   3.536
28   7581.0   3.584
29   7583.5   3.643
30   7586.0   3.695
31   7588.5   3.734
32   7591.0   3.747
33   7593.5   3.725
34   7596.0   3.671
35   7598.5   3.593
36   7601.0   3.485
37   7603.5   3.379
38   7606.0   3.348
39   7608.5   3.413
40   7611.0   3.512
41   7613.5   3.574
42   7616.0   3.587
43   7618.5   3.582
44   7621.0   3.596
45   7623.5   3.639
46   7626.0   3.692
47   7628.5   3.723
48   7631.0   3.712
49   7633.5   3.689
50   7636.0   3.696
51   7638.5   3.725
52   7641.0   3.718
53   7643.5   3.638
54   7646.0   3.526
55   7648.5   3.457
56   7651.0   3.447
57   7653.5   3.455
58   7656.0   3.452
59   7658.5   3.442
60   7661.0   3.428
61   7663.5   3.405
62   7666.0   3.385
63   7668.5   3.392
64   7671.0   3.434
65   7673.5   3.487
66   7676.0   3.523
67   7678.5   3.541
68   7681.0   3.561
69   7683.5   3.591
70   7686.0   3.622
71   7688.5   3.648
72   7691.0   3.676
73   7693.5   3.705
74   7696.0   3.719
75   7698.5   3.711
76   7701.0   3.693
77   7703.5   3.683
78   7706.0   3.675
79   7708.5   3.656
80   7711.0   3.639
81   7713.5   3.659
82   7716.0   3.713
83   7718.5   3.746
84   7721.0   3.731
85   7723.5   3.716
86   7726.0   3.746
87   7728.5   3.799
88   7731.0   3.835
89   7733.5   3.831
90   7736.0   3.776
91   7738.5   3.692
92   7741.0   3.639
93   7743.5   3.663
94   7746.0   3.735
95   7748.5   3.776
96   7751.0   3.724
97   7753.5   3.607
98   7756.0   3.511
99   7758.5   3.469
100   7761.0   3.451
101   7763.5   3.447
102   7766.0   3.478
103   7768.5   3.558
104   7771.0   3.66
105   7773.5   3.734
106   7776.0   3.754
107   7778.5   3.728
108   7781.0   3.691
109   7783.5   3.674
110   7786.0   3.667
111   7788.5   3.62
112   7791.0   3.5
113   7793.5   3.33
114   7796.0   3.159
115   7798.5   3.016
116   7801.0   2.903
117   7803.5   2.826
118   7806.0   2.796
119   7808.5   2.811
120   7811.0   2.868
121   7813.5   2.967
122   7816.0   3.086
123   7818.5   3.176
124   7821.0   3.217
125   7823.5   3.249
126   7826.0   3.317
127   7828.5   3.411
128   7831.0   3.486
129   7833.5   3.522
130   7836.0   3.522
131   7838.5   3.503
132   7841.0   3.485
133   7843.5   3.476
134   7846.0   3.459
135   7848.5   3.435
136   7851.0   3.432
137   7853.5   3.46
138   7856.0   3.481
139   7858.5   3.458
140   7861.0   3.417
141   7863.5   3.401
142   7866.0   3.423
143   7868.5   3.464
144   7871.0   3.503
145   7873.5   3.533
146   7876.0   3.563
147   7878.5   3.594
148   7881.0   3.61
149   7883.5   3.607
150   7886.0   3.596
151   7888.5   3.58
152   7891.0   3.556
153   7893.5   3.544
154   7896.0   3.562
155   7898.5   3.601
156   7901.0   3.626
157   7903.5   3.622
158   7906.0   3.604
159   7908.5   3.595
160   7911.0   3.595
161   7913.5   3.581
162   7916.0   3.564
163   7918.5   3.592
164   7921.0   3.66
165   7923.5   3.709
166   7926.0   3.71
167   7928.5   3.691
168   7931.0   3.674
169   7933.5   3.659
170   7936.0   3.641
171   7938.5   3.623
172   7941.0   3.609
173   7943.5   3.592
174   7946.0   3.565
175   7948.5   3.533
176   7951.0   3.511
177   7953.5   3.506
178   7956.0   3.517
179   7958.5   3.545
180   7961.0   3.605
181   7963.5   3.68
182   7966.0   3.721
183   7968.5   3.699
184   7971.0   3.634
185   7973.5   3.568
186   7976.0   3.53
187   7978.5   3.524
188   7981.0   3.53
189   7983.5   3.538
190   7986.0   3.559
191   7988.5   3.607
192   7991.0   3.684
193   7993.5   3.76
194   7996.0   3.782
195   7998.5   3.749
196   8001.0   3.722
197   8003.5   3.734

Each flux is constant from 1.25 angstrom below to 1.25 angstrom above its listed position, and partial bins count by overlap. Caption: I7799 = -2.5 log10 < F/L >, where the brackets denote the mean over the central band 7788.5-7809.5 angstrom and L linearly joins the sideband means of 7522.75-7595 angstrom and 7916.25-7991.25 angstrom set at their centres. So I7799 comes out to 0.157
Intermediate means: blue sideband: 3.48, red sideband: 3.61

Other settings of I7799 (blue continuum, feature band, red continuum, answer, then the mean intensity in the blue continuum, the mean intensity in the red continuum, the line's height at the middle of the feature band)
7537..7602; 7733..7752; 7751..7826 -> -0.104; 3.53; 3.35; 3.39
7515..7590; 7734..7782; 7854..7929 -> -0.036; 3.45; 3.57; 3.52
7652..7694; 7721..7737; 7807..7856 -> -0.102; 3.51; 3.31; 3.44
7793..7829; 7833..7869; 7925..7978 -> -0.079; 3.06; 3.61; 3.22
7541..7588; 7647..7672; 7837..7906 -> 0.022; 3.49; 3.52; 3.5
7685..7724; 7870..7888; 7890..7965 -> 0.014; 3.69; 3.6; 3.62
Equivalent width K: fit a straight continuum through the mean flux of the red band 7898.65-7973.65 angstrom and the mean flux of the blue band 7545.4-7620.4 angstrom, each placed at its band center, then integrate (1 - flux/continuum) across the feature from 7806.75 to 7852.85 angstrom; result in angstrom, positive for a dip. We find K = 3.72 angstrom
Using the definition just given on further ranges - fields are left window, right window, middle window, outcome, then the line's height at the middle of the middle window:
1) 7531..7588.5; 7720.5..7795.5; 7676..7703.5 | -0.4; 3.59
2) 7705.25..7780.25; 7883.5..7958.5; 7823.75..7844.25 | 1.0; 3.63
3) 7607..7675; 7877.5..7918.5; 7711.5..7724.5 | -0.5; 3.56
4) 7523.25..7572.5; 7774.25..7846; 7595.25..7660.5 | -3.4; 3.39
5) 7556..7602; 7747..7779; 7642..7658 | 0.3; 3.57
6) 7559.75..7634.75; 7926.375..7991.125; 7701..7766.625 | -1.7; 3.58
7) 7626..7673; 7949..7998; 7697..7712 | -0.5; 3.55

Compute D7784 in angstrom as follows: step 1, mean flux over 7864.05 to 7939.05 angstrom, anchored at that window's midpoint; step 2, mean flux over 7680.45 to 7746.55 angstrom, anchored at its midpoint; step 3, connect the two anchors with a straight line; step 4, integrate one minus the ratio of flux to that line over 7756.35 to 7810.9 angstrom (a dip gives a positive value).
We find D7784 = 4.1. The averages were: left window 3.7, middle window 3.38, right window 3.59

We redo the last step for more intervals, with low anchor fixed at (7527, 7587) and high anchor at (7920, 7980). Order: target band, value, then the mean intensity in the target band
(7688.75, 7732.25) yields -2.30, 3.71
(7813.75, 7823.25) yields 1.11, 3.15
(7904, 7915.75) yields 0.01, 3.59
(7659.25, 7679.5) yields 0.35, 3.45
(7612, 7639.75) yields -1.28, 3.65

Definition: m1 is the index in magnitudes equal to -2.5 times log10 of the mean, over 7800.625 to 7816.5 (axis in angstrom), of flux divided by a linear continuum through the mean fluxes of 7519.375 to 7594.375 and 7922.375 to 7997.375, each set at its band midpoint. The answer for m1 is 0.230 mag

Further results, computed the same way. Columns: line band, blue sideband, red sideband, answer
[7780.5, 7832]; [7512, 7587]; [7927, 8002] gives 0.11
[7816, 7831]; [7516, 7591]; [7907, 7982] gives 0.09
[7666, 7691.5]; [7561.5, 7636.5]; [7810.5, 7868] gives -0.01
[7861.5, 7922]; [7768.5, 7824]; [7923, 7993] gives -0.03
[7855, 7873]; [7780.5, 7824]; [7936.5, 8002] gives -0.03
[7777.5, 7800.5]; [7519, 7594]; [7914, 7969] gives 0.03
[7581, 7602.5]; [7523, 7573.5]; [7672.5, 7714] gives -0.05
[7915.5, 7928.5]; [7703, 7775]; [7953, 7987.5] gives -0.02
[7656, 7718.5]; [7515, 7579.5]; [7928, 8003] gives -0.03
